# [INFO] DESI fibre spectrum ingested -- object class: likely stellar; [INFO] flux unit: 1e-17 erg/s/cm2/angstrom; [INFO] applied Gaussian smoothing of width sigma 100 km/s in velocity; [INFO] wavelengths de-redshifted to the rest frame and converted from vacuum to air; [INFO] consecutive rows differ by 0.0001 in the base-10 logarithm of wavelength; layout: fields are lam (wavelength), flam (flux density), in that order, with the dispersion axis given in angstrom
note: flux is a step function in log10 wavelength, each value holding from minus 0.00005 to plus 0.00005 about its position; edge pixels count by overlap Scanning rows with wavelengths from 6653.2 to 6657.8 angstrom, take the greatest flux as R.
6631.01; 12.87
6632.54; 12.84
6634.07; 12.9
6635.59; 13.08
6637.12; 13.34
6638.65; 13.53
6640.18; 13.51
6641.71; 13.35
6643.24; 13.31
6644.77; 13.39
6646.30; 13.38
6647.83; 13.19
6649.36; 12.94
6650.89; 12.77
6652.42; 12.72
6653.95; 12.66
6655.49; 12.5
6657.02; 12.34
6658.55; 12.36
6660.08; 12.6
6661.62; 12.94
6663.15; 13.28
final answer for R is 12.66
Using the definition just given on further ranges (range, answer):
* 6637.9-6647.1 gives 13.53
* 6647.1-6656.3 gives 13.19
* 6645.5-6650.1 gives 13.38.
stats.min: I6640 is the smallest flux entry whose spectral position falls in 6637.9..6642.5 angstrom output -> 13.35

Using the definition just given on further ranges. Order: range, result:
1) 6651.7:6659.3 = 12.34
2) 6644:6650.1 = 12.94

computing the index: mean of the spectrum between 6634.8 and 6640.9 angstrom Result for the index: 13.4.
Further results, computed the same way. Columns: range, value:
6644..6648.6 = 13.3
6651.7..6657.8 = 12.6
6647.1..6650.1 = 13.1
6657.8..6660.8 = 12.5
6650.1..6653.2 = 12.8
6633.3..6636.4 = 13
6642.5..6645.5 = 13.3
